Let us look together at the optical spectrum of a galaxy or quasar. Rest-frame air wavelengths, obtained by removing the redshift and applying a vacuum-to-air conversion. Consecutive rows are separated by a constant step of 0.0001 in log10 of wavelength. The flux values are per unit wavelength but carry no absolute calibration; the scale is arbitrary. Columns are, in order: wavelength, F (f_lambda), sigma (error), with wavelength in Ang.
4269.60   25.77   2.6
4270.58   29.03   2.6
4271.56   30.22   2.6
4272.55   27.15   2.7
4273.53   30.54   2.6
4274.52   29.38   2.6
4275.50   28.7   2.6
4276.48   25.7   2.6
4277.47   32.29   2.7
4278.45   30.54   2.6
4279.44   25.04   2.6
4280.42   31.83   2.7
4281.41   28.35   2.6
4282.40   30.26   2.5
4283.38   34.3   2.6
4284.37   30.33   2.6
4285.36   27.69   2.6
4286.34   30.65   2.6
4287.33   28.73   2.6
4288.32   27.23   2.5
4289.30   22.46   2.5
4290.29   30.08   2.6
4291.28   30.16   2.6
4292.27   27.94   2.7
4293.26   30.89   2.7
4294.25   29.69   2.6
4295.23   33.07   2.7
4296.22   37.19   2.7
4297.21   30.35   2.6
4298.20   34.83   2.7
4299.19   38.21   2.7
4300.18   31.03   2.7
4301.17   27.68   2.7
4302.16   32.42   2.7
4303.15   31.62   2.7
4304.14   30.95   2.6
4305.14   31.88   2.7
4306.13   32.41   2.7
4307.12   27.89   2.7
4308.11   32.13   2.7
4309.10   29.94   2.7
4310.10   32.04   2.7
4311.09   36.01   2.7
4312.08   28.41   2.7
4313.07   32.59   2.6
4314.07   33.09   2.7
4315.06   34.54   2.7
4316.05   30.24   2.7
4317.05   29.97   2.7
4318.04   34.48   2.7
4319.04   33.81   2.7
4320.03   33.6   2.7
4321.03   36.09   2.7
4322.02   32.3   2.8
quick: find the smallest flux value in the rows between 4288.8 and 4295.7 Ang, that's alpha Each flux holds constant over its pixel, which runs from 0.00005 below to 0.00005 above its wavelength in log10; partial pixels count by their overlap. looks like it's 22.46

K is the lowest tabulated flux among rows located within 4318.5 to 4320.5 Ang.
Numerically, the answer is 33.6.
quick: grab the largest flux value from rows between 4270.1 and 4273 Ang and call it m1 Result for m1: 30.22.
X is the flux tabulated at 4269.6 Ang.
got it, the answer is 25.77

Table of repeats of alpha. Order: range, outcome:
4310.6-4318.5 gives 28.41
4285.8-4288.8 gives 27.23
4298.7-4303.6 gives 27.68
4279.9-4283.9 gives 28.35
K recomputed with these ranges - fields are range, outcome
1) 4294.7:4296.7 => 33.07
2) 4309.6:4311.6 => 32.04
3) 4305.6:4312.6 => 27.89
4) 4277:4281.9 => 25.04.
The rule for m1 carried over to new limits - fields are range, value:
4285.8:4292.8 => 30.65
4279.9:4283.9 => 34.3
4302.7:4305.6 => 31.88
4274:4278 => 32.29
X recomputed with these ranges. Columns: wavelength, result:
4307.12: 27.89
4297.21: 30.35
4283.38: 34.3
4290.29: 30.08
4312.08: 28.41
